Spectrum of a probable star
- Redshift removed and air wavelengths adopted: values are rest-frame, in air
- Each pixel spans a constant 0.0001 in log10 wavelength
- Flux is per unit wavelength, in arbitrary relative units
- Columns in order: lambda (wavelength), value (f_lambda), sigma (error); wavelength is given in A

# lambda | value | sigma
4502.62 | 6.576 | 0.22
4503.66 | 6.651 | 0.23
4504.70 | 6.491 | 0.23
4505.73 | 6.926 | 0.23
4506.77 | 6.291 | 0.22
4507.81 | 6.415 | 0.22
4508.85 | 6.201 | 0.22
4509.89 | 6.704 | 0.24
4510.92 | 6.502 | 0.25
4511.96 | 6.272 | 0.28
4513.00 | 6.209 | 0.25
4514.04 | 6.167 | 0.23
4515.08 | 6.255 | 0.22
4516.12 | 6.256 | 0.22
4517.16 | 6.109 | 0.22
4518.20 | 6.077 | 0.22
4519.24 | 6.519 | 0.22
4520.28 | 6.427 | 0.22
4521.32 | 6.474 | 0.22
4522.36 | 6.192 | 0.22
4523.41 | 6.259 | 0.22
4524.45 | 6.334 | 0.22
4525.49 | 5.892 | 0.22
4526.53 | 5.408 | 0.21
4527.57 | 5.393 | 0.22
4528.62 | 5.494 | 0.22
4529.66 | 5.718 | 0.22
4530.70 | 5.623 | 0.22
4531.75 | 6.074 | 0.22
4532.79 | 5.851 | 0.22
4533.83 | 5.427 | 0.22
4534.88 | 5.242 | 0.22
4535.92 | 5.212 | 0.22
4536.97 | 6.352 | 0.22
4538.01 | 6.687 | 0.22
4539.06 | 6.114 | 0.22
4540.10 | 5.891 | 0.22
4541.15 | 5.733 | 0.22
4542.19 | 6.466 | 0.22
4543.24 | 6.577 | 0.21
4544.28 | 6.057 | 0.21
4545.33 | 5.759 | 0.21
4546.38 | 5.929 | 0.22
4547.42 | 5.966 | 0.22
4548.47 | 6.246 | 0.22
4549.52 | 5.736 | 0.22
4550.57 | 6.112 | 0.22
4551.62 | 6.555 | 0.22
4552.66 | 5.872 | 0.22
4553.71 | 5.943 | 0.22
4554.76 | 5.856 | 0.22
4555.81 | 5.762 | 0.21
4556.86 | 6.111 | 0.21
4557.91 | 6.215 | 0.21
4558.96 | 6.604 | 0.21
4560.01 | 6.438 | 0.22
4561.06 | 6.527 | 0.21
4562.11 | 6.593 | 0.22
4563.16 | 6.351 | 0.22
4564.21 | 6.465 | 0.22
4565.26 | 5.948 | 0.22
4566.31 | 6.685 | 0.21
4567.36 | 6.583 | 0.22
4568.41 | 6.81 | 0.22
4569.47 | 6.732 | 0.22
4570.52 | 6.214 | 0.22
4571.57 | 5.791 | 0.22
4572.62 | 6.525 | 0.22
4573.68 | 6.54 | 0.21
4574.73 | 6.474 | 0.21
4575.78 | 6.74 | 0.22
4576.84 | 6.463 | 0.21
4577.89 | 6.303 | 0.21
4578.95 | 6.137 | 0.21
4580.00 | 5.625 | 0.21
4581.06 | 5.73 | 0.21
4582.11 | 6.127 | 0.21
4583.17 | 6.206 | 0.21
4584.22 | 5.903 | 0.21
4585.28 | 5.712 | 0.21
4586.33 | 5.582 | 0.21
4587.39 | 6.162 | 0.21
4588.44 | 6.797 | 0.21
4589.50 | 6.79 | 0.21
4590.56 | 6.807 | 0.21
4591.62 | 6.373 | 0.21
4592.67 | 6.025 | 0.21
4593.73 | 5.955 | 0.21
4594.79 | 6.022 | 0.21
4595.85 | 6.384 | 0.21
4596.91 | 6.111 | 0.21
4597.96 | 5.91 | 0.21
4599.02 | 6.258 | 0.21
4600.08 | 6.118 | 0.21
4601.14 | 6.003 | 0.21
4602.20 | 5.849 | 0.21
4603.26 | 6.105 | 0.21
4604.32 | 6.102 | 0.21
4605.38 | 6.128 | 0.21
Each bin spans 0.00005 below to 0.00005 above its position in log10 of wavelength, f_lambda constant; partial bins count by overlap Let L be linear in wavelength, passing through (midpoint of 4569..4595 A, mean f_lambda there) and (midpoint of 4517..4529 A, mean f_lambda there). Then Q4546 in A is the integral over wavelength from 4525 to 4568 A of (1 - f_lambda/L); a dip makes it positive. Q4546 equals 0.60 A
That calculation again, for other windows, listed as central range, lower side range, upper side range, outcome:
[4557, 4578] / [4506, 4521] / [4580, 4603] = -0.9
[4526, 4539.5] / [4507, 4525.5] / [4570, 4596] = 1.2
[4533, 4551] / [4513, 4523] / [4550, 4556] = 0.4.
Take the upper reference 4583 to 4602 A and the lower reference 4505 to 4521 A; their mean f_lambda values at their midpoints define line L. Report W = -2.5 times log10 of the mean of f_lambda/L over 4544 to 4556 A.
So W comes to 0.05 mag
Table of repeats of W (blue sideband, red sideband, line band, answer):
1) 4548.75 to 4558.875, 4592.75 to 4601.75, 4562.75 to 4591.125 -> -0.041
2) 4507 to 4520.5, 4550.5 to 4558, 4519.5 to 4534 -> 0.055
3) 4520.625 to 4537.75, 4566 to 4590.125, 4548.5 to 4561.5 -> -0.013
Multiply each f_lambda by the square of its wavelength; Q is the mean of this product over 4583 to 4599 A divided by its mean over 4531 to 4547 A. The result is 1.1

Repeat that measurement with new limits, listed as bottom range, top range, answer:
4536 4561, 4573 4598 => 1.03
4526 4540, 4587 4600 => 1.13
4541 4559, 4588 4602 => 1.05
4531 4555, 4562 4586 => 1.06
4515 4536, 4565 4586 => 1.08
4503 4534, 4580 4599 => 1.03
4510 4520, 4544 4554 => 0.97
